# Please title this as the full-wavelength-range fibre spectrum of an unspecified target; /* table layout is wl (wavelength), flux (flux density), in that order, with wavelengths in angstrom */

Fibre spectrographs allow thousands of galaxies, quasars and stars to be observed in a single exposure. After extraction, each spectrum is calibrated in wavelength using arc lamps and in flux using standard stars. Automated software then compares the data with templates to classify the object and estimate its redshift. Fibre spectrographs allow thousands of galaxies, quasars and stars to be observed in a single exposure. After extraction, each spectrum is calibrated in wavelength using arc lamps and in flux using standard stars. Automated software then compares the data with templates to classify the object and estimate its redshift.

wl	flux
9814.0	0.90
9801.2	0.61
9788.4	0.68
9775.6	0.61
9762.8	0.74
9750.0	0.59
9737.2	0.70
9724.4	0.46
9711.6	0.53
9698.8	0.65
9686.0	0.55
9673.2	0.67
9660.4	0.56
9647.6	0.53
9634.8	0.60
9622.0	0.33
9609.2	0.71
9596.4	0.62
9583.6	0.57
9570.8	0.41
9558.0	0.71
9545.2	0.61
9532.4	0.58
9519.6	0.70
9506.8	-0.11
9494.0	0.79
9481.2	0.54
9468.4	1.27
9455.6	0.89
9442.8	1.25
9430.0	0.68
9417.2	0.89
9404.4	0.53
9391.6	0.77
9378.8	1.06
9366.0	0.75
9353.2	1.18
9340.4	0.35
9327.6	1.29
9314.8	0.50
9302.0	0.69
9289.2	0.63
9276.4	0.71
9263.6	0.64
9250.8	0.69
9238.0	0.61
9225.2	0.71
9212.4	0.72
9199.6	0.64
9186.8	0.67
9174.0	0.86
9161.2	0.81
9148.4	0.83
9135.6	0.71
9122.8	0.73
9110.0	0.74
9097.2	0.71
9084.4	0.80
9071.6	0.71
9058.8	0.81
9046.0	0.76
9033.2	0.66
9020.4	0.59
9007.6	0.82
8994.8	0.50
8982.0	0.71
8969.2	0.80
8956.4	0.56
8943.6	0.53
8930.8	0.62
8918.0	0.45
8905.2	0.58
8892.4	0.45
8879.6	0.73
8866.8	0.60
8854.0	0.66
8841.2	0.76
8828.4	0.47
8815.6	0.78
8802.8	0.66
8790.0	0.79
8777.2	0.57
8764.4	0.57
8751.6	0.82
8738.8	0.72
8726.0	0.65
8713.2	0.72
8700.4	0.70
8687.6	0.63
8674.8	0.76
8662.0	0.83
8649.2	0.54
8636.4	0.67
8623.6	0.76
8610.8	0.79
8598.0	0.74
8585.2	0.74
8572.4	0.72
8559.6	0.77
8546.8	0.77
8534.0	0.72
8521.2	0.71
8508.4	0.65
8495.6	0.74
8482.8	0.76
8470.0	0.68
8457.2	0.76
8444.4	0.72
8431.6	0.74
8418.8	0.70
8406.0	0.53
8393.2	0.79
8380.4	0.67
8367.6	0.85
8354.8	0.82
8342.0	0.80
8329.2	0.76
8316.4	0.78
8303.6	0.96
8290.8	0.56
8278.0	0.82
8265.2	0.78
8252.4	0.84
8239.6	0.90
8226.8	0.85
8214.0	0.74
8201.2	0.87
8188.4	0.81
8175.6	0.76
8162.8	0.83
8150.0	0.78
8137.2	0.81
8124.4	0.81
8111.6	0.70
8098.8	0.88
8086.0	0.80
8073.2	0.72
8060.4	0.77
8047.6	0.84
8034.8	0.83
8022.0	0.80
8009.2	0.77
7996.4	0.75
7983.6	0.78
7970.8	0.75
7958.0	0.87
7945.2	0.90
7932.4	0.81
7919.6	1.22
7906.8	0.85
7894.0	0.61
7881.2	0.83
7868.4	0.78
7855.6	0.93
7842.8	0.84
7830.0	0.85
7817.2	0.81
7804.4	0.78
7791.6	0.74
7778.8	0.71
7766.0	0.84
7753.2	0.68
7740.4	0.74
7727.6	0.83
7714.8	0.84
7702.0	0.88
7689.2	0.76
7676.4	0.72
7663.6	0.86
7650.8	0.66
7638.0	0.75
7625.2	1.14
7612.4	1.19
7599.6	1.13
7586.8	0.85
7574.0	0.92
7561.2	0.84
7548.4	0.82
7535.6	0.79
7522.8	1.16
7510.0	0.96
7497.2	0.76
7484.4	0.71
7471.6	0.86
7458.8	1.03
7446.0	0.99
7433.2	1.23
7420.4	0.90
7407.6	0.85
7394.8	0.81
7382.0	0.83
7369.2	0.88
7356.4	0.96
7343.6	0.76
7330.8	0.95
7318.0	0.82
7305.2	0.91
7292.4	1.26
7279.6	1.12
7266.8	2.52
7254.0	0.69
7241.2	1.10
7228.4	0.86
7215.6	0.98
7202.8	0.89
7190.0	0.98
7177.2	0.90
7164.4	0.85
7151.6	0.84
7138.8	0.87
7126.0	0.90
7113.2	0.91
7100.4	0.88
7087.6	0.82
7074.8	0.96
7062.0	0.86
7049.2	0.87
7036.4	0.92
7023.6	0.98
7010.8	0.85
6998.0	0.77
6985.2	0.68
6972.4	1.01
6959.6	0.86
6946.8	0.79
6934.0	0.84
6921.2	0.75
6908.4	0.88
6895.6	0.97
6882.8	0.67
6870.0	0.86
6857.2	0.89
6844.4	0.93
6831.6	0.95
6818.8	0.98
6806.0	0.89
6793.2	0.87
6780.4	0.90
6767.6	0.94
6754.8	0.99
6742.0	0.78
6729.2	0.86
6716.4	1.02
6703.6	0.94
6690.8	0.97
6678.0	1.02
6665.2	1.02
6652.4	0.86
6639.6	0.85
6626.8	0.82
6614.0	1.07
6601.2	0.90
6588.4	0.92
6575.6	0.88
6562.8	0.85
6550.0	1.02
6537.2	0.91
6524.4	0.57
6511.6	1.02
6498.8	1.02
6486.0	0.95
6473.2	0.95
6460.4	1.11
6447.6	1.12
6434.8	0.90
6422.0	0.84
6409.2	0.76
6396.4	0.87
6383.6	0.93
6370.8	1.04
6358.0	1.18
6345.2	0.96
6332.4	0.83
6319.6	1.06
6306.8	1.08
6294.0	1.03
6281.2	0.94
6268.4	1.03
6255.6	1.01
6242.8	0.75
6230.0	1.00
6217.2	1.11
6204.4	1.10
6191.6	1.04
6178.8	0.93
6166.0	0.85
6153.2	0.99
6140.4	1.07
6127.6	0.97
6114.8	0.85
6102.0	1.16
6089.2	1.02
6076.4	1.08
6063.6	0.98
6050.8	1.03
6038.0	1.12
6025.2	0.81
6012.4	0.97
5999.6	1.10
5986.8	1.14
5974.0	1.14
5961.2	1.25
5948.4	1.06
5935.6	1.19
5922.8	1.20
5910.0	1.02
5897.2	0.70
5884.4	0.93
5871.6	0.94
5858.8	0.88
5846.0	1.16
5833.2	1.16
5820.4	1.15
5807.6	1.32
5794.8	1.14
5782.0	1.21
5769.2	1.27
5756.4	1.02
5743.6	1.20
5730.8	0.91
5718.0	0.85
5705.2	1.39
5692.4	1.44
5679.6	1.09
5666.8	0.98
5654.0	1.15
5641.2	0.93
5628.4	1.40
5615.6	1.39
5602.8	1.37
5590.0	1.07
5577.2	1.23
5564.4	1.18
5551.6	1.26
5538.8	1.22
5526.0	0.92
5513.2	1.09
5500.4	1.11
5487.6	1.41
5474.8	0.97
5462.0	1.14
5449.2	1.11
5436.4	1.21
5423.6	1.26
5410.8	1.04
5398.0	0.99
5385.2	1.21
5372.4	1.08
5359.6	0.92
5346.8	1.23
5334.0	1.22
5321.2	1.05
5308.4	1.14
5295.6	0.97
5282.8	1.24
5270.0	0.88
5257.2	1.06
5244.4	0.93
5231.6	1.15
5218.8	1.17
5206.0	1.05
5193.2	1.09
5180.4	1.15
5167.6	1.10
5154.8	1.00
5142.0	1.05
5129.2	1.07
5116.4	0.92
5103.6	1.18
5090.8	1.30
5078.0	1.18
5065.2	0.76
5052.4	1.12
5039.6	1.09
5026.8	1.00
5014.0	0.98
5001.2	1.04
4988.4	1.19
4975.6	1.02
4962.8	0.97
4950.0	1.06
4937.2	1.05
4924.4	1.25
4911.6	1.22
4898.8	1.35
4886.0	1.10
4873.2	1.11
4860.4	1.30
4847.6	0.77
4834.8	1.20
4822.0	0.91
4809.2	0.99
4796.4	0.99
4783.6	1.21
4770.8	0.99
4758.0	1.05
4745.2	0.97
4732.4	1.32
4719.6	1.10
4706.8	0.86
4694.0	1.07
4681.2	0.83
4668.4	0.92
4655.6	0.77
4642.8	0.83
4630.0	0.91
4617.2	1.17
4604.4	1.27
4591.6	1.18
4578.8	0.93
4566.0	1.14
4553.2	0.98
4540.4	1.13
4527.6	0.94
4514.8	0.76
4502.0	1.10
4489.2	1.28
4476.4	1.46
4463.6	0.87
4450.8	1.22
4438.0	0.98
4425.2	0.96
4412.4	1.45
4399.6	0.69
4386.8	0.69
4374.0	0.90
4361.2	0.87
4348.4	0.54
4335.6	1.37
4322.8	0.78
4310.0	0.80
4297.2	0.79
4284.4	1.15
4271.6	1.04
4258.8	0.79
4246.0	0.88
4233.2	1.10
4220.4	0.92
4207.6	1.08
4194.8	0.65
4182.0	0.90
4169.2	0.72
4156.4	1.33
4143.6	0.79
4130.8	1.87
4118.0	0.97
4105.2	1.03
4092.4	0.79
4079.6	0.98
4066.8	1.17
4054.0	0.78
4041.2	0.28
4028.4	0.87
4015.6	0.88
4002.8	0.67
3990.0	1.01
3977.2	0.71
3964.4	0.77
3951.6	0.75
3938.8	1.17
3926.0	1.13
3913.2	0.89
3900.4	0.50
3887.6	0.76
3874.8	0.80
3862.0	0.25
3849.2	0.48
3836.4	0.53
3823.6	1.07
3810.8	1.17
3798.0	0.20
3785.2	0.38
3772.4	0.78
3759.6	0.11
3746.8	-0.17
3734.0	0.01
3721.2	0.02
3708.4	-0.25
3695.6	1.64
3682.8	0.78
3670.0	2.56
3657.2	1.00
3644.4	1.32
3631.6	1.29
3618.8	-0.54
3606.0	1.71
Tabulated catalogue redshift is 0.11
